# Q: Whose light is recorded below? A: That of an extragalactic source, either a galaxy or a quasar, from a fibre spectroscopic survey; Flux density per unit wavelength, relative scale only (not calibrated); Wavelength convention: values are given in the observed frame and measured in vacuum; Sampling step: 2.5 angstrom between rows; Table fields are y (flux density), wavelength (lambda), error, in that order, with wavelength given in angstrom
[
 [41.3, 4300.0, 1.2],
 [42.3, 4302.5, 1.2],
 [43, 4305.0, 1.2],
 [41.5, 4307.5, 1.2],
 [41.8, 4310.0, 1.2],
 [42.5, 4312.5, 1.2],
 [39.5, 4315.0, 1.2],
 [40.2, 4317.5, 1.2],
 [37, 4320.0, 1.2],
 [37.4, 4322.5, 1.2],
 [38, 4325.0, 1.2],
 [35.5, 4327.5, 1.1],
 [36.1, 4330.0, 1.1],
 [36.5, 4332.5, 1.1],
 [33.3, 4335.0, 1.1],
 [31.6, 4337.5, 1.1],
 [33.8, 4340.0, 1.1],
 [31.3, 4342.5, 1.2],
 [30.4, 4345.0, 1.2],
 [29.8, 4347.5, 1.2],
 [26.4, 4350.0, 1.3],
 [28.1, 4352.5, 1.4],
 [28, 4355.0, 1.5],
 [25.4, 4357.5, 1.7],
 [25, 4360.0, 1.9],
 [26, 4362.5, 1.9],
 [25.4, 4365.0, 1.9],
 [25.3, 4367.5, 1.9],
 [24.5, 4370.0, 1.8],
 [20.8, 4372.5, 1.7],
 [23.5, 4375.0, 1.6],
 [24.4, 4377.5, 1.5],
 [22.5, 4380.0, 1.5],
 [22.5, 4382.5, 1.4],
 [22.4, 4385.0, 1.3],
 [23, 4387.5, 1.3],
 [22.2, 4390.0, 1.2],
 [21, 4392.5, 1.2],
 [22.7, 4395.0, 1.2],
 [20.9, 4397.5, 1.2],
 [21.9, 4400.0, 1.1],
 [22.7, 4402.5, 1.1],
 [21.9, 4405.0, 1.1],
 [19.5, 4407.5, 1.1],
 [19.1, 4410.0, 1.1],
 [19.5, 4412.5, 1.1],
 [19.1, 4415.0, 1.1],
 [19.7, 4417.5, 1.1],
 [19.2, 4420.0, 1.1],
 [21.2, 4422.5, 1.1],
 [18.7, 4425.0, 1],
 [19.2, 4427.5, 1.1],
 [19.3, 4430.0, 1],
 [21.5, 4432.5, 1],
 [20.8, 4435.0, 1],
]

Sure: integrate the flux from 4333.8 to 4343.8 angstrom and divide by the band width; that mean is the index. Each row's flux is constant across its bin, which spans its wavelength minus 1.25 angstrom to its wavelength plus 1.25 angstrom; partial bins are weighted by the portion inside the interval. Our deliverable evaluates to 32.5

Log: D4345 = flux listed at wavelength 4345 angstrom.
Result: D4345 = 30.4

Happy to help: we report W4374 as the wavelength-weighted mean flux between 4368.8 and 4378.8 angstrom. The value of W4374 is 23.3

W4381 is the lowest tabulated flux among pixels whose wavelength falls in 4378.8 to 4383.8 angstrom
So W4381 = 22.5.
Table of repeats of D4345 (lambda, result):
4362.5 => 26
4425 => 18.7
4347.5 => 29.8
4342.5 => 31.3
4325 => 38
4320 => 37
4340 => 33.8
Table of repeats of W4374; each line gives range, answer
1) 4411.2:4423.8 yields 19.7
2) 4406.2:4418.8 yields 19.4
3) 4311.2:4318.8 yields 40.7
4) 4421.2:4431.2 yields 19.6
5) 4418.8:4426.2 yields 19.7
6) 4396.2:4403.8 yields 21.8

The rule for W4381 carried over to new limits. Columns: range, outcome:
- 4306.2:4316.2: 39.5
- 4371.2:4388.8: 20.8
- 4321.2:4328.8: 35.5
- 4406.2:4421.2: 19.1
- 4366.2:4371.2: 24.5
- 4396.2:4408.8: 19.5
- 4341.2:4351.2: 26.4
